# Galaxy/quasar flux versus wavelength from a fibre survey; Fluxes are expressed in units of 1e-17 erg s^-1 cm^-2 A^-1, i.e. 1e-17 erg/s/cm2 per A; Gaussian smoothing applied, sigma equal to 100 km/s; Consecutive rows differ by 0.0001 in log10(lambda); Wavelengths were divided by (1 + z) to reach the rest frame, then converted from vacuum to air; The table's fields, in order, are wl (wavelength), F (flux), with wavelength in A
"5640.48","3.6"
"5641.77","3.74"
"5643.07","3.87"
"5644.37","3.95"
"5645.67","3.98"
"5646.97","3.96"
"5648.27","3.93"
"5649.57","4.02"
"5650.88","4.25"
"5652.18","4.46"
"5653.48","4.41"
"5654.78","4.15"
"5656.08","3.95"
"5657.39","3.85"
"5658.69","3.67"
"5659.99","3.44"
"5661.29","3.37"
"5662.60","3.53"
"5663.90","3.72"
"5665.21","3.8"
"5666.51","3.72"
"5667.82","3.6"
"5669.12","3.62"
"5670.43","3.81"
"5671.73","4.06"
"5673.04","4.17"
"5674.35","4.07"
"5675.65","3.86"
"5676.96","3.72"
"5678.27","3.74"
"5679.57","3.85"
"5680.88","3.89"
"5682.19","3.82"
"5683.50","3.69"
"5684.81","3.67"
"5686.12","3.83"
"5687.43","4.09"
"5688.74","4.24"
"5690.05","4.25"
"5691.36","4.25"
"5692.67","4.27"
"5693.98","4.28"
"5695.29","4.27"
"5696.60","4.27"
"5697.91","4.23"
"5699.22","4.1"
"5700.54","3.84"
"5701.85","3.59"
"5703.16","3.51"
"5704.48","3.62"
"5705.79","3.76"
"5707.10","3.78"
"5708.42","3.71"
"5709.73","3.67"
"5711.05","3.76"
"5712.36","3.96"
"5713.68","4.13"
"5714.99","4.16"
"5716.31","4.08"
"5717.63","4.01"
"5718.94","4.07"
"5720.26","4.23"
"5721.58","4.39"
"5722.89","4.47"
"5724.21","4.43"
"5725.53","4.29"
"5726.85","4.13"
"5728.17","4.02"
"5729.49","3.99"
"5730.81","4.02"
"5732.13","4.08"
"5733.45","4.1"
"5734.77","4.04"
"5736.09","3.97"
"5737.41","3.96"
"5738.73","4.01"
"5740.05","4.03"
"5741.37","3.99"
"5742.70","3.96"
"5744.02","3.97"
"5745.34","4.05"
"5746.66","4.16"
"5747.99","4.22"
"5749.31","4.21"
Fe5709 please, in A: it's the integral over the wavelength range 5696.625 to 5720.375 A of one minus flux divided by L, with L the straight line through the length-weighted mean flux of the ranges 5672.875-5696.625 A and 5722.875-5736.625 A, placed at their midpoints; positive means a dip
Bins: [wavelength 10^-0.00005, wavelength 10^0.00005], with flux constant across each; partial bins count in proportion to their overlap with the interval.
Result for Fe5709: 1.0 A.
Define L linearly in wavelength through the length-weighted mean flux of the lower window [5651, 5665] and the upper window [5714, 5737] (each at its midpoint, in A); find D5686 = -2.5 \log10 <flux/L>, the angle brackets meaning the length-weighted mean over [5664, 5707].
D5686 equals 0.02 mag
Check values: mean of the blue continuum 3.87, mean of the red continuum 4.14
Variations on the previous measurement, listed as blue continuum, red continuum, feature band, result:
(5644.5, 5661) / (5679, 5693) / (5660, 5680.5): 0.061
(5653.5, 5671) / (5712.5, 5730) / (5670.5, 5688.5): -0.007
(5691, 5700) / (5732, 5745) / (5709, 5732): 0.000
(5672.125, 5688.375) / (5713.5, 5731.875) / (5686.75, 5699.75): -0.070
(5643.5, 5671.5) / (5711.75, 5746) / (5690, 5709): 0.007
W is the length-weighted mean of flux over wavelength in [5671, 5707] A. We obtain 3.96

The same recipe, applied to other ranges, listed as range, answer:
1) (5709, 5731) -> 4.11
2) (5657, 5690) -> 3.8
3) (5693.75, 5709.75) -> 3.89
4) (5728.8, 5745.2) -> 4.01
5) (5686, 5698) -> 4.21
